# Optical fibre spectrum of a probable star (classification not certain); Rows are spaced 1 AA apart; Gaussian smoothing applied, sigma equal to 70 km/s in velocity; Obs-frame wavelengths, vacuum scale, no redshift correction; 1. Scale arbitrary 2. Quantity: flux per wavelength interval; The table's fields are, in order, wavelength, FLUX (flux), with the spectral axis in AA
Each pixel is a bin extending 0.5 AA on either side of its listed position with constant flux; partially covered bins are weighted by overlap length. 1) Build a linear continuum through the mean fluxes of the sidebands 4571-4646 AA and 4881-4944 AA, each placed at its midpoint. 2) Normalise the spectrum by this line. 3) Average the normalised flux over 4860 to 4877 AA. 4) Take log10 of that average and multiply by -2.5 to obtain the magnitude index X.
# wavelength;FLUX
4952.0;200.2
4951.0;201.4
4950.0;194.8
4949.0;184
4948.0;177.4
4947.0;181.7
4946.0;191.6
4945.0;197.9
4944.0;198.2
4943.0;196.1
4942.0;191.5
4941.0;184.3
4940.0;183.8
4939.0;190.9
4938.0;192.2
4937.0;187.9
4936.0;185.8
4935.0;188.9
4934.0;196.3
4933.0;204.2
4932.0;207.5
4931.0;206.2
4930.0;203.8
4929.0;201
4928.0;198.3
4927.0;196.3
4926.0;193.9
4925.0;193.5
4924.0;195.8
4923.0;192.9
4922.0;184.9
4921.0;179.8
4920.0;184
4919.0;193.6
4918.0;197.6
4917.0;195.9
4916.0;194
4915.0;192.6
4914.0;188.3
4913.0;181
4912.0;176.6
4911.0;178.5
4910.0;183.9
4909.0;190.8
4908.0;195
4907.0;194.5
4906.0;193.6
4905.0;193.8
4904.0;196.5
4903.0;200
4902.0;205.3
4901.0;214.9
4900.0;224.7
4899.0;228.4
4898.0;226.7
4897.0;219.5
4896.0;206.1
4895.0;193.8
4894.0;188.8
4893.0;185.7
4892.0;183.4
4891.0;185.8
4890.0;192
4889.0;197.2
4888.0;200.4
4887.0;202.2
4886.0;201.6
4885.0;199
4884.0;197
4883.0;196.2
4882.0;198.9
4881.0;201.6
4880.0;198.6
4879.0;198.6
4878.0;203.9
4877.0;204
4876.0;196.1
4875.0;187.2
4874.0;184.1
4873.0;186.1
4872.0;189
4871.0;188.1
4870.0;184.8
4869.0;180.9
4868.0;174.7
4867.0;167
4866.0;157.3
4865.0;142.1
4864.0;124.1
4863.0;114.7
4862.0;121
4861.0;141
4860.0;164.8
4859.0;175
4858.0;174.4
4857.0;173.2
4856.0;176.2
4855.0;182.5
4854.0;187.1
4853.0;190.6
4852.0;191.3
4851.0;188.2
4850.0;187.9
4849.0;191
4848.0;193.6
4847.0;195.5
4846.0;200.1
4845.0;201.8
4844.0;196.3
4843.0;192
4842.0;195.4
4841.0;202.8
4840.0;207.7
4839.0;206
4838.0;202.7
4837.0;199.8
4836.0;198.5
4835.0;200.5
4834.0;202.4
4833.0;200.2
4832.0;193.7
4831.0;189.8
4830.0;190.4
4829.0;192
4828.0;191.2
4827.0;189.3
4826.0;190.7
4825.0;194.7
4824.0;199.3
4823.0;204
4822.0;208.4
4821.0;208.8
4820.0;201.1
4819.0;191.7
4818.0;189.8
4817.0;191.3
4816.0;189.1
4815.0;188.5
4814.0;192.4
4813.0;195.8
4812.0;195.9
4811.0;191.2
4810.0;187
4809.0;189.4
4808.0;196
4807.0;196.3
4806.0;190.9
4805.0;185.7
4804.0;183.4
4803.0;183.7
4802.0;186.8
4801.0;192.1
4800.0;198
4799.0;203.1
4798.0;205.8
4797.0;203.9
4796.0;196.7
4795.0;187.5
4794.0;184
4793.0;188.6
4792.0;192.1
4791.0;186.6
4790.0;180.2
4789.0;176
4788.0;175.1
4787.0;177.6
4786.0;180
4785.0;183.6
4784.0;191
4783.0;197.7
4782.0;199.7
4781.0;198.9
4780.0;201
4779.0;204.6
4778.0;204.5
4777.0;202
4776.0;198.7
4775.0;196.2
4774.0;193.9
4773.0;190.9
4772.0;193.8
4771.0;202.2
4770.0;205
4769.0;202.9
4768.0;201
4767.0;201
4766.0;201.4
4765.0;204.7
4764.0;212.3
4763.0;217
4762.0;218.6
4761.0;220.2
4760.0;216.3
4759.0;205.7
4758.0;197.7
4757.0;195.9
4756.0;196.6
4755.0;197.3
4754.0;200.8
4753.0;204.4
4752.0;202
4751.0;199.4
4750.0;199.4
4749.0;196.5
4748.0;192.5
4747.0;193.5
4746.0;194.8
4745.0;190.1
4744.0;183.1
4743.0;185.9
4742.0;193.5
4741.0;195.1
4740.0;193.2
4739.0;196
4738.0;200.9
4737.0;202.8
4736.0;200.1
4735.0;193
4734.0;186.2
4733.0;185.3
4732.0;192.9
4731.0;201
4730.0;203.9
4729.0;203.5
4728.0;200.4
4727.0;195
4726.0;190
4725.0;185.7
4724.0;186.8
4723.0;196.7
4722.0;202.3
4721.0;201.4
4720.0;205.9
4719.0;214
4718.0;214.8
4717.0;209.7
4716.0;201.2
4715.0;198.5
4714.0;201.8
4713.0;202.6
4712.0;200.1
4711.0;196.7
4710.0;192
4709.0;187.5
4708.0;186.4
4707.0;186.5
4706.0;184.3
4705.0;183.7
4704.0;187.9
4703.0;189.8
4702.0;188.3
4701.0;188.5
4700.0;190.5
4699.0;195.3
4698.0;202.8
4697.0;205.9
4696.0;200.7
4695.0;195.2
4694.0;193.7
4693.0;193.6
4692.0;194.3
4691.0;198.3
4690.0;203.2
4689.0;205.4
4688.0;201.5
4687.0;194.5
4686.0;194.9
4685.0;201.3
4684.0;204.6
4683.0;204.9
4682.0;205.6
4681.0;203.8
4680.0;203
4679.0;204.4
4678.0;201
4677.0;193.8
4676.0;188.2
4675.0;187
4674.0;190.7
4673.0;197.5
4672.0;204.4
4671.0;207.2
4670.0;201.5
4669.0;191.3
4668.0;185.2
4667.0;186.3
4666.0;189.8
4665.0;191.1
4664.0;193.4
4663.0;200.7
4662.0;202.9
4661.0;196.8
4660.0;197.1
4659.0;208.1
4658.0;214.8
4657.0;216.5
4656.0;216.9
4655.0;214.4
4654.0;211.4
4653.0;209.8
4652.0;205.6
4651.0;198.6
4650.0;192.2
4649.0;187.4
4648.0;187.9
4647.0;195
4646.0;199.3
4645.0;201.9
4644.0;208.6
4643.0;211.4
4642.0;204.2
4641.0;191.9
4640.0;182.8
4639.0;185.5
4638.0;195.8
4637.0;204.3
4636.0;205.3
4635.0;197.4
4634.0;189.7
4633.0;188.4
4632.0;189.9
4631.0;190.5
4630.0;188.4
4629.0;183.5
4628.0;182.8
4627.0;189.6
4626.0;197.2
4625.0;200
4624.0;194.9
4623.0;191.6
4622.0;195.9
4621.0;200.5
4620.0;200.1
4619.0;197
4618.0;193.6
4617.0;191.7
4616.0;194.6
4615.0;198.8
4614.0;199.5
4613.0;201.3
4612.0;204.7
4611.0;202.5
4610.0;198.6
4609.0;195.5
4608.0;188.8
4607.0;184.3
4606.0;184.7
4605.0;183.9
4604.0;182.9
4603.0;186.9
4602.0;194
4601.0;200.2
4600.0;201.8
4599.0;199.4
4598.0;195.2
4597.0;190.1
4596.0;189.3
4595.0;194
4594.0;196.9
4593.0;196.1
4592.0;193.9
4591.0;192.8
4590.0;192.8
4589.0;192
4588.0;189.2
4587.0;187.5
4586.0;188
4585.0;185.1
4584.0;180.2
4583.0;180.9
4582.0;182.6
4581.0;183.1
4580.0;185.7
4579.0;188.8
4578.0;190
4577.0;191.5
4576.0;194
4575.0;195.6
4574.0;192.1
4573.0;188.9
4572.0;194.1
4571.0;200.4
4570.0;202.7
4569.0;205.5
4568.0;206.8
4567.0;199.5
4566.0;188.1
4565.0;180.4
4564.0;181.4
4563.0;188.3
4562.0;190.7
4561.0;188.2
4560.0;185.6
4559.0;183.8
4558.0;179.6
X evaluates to 0.18 mag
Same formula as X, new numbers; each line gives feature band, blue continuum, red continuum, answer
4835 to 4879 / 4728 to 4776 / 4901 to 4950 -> 0.07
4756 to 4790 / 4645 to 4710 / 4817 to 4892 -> -0.03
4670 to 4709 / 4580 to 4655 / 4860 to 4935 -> -0.02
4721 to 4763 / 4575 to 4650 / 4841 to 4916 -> -0.04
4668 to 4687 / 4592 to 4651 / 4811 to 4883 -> -0.03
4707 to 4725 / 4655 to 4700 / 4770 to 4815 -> -0.01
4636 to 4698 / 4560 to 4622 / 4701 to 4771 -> -0.02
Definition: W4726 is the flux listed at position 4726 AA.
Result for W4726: 190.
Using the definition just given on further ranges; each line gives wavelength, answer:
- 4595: 194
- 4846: 200.1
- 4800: 198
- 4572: 194.1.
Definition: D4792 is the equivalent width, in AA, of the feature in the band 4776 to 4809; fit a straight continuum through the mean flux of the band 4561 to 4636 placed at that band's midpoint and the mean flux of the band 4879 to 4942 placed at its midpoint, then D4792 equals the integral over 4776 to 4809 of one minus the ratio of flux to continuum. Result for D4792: 0.5 AA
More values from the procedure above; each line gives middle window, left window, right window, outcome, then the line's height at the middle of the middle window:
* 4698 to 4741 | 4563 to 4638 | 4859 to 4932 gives -1.0 AA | 191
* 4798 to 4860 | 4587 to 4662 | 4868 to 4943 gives 0.7 AA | 195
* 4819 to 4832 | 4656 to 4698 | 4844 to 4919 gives -0.4 AA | 191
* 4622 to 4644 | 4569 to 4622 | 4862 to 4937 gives -0.2 AA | 193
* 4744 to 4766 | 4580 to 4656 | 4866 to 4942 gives -0.9 AA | 194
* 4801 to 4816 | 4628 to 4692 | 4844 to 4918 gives 0.1 AA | 191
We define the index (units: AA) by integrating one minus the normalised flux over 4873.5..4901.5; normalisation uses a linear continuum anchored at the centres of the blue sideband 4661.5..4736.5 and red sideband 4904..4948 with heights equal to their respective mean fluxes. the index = -1.1 AA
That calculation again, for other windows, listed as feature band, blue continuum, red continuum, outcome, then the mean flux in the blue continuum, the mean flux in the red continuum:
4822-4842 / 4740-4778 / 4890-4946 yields 0.0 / 200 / 195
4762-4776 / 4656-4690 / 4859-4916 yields -0.6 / 199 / 188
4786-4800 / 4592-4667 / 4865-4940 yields 0.4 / 197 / 194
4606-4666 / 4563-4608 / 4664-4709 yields -1.3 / 191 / 196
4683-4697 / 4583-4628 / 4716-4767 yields -0.1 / 193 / 200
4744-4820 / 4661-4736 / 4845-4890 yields -2.4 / 197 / 182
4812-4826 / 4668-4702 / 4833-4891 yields -0.5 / 198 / 186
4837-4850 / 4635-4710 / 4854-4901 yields -0.7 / 198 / 186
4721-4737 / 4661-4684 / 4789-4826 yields 0.0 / 197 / 193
